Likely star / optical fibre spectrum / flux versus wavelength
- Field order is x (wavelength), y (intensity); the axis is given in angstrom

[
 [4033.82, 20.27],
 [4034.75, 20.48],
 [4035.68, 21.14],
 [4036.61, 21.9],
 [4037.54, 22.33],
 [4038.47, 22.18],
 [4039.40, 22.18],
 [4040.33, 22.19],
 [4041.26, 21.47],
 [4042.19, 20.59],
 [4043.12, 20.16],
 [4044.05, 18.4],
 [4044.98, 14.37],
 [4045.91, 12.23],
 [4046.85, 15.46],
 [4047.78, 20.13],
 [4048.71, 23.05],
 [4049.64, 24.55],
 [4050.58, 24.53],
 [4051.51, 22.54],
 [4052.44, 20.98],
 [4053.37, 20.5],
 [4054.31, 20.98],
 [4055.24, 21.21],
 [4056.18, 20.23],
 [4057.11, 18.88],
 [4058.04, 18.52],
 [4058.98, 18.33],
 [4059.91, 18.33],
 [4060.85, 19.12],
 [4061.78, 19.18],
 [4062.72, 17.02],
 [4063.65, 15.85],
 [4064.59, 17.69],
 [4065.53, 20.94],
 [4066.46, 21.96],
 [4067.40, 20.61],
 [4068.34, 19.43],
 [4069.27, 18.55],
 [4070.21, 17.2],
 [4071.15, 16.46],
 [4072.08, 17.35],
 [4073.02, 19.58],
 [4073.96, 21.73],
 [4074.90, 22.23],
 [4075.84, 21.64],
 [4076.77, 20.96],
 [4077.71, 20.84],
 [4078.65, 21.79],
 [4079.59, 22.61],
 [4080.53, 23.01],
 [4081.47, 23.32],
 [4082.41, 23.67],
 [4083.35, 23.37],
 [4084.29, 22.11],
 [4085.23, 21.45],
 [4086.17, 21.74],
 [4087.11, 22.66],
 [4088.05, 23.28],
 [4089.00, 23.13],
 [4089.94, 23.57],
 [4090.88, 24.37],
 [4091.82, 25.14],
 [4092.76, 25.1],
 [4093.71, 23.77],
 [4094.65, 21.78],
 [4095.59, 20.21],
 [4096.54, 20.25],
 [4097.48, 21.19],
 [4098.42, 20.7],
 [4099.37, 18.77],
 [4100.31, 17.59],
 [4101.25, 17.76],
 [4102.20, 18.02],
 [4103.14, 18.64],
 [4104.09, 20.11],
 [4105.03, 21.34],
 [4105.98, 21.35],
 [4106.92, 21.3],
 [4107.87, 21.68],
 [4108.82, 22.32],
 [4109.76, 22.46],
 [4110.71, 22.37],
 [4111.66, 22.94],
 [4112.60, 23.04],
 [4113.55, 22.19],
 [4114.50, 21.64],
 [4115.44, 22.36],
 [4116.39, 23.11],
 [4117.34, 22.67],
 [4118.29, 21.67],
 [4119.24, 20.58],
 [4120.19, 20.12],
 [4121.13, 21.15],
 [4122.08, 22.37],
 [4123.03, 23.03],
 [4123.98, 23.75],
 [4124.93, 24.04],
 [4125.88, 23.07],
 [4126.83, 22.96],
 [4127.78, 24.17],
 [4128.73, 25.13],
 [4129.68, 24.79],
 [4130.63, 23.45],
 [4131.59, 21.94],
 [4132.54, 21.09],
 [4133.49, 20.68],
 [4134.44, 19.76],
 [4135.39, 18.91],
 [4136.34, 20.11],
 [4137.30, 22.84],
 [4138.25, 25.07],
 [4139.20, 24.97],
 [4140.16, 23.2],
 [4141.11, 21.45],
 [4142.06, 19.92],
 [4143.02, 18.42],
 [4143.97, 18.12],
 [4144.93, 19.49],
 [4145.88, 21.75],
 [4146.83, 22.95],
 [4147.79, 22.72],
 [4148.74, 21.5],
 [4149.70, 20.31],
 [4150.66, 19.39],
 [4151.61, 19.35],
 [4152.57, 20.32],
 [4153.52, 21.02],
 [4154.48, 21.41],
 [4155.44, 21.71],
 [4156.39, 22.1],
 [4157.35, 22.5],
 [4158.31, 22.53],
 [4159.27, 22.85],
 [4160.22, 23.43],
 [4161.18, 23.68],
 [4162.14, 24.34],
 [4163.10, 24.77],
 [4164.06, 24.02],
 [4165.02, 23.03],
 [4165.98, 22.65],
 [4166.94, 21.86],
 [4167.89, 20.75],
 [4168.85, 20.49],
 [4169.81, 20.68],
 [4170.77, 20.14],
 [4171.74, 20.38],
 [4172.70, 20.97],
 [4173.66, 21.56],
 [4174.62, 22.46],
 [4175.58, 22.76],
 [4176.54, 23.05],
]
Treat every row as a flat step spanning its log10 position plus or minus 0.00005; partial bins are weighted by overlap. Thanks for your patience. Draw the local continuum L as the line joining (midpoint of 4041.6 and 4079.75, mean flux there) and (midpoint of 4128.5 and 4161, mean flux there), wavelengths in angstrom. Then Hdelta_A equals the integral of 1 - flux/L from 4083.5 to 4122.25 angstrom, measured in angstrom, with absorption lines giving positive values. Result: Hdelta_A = -1.9 angstrom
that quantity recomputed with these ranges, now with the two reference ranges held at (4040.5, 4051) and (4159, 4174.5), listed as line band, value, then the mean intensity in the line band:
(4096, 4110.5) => 0.4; 20.3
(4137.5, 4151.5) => 0.2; 21.4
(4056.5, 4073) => 1.2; 18.6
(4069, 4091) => -1.3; 21.5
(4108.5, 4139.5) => -1.7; 22.4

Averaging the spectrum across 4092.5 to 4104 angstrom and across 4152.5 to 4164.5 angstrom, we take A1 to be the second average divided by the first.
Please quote 1.13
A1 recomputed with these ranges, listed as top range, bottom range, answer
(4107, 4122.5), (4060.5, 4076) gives 1.15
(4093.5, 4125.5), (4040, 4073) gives 1.10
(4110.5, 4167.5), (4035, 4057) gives 1.08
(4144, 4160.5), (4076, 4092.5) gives 0.94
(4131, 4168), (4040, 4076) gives 1.11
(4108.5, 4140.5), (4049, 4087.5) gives 1.09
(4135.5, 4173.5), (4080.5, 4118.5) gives 0.99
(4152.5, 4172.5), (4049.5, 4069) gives 1.11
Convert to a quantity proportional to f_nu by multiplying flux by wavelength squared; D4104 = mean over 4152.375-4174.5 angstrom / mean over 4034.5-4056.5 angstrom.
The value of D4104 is 1.1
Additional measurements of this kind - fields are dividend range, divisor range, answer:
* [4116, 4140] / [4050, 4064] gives 1.17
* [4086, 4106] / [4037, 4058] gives 1.07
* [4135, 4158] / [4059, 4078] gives 1.14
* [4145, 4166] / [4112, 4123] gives 1.03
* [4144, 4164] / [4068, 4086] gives 1.08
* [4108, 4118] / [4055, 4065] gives 1.24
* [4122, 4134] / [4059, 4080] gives 1.22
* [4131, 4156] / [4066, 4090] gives 1.02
